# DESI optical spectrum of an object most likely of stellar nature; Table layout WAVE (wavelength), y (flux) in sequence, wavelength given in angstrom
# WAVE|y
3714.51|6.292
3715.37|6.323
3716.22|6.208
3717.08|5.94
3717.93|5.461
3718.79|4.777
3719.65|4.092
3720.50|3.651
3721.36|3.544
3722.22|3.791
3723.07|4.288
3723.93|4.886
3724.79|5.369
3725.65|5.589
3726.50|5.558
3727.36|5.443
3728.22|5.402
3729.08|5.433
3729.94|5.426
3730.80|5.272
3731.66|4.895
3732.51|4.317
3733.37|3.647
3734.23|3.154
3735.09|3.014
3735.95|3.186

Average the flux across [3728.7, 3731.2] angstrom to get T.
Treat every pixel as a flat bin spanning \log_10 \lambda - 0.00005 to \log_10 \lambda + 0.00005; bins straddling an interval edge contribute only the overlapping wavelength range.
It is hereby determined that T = 5.37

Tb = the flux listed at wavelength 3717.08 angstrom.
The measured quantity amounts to 5.94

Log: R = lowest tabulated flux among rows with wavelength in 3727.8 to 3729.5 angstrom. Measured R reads 5.402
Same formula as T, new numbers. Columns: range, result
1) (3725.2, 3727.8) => 5.53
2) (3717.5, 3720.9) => 4.51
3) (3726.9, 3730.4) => 5.41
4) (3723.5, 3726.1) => 5.29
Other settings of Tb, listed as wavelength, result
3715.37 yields 6.323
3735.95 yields 3.186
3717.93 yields 5.461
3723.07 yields 4.288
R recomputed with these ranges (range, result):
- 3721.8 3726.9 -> 3.791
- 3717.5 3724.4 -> 3.544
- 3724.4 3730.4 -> 5.369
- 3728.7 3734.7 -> 3.154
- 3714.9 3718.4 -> 5.461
